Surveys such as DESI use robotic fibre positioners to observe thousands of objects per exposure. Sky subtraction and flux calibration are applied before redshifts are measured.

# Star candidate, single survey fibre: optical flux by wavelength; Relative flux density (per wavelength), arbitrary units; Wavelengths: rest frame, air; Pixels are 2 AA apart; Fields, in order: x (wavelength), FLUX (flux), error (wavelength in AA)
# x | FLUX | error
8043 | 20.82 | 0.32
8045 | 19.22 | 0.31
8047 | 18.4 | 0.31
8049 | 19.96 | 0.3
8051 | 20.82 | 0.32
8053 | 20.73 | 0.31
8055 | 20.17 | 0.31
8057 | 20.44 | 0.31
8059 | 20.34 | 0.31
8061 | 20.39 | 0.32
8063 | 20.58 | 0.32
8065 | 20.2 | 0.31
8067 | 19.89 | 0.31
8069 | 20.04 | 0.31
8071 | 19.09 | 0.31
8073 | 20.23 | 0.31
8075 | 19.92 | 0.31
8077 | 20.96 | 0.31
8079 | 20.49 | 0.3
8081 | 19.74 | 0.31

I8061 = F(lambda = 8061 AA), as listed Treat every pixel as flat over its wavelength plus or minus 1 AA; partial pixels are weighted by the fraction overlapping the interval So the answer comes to 20.39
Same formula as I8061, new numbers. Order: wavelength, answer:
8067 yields 19.89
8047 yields 18.4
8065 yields 20.2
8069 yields 20.04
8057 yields 20.44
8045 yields 19.22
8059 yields 20.34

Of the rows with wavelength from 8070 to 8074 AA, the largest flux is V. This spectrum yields 20.23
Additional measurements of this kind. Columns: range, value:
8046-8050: 19.96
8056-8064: 20.58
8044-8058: 20.82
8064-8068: 20.2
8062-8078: 20.96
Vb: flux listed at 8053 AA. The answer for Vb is 20.73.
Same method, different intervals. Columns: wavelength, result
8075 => 19.92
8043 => 20.82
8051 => 20.82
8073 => 20.23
